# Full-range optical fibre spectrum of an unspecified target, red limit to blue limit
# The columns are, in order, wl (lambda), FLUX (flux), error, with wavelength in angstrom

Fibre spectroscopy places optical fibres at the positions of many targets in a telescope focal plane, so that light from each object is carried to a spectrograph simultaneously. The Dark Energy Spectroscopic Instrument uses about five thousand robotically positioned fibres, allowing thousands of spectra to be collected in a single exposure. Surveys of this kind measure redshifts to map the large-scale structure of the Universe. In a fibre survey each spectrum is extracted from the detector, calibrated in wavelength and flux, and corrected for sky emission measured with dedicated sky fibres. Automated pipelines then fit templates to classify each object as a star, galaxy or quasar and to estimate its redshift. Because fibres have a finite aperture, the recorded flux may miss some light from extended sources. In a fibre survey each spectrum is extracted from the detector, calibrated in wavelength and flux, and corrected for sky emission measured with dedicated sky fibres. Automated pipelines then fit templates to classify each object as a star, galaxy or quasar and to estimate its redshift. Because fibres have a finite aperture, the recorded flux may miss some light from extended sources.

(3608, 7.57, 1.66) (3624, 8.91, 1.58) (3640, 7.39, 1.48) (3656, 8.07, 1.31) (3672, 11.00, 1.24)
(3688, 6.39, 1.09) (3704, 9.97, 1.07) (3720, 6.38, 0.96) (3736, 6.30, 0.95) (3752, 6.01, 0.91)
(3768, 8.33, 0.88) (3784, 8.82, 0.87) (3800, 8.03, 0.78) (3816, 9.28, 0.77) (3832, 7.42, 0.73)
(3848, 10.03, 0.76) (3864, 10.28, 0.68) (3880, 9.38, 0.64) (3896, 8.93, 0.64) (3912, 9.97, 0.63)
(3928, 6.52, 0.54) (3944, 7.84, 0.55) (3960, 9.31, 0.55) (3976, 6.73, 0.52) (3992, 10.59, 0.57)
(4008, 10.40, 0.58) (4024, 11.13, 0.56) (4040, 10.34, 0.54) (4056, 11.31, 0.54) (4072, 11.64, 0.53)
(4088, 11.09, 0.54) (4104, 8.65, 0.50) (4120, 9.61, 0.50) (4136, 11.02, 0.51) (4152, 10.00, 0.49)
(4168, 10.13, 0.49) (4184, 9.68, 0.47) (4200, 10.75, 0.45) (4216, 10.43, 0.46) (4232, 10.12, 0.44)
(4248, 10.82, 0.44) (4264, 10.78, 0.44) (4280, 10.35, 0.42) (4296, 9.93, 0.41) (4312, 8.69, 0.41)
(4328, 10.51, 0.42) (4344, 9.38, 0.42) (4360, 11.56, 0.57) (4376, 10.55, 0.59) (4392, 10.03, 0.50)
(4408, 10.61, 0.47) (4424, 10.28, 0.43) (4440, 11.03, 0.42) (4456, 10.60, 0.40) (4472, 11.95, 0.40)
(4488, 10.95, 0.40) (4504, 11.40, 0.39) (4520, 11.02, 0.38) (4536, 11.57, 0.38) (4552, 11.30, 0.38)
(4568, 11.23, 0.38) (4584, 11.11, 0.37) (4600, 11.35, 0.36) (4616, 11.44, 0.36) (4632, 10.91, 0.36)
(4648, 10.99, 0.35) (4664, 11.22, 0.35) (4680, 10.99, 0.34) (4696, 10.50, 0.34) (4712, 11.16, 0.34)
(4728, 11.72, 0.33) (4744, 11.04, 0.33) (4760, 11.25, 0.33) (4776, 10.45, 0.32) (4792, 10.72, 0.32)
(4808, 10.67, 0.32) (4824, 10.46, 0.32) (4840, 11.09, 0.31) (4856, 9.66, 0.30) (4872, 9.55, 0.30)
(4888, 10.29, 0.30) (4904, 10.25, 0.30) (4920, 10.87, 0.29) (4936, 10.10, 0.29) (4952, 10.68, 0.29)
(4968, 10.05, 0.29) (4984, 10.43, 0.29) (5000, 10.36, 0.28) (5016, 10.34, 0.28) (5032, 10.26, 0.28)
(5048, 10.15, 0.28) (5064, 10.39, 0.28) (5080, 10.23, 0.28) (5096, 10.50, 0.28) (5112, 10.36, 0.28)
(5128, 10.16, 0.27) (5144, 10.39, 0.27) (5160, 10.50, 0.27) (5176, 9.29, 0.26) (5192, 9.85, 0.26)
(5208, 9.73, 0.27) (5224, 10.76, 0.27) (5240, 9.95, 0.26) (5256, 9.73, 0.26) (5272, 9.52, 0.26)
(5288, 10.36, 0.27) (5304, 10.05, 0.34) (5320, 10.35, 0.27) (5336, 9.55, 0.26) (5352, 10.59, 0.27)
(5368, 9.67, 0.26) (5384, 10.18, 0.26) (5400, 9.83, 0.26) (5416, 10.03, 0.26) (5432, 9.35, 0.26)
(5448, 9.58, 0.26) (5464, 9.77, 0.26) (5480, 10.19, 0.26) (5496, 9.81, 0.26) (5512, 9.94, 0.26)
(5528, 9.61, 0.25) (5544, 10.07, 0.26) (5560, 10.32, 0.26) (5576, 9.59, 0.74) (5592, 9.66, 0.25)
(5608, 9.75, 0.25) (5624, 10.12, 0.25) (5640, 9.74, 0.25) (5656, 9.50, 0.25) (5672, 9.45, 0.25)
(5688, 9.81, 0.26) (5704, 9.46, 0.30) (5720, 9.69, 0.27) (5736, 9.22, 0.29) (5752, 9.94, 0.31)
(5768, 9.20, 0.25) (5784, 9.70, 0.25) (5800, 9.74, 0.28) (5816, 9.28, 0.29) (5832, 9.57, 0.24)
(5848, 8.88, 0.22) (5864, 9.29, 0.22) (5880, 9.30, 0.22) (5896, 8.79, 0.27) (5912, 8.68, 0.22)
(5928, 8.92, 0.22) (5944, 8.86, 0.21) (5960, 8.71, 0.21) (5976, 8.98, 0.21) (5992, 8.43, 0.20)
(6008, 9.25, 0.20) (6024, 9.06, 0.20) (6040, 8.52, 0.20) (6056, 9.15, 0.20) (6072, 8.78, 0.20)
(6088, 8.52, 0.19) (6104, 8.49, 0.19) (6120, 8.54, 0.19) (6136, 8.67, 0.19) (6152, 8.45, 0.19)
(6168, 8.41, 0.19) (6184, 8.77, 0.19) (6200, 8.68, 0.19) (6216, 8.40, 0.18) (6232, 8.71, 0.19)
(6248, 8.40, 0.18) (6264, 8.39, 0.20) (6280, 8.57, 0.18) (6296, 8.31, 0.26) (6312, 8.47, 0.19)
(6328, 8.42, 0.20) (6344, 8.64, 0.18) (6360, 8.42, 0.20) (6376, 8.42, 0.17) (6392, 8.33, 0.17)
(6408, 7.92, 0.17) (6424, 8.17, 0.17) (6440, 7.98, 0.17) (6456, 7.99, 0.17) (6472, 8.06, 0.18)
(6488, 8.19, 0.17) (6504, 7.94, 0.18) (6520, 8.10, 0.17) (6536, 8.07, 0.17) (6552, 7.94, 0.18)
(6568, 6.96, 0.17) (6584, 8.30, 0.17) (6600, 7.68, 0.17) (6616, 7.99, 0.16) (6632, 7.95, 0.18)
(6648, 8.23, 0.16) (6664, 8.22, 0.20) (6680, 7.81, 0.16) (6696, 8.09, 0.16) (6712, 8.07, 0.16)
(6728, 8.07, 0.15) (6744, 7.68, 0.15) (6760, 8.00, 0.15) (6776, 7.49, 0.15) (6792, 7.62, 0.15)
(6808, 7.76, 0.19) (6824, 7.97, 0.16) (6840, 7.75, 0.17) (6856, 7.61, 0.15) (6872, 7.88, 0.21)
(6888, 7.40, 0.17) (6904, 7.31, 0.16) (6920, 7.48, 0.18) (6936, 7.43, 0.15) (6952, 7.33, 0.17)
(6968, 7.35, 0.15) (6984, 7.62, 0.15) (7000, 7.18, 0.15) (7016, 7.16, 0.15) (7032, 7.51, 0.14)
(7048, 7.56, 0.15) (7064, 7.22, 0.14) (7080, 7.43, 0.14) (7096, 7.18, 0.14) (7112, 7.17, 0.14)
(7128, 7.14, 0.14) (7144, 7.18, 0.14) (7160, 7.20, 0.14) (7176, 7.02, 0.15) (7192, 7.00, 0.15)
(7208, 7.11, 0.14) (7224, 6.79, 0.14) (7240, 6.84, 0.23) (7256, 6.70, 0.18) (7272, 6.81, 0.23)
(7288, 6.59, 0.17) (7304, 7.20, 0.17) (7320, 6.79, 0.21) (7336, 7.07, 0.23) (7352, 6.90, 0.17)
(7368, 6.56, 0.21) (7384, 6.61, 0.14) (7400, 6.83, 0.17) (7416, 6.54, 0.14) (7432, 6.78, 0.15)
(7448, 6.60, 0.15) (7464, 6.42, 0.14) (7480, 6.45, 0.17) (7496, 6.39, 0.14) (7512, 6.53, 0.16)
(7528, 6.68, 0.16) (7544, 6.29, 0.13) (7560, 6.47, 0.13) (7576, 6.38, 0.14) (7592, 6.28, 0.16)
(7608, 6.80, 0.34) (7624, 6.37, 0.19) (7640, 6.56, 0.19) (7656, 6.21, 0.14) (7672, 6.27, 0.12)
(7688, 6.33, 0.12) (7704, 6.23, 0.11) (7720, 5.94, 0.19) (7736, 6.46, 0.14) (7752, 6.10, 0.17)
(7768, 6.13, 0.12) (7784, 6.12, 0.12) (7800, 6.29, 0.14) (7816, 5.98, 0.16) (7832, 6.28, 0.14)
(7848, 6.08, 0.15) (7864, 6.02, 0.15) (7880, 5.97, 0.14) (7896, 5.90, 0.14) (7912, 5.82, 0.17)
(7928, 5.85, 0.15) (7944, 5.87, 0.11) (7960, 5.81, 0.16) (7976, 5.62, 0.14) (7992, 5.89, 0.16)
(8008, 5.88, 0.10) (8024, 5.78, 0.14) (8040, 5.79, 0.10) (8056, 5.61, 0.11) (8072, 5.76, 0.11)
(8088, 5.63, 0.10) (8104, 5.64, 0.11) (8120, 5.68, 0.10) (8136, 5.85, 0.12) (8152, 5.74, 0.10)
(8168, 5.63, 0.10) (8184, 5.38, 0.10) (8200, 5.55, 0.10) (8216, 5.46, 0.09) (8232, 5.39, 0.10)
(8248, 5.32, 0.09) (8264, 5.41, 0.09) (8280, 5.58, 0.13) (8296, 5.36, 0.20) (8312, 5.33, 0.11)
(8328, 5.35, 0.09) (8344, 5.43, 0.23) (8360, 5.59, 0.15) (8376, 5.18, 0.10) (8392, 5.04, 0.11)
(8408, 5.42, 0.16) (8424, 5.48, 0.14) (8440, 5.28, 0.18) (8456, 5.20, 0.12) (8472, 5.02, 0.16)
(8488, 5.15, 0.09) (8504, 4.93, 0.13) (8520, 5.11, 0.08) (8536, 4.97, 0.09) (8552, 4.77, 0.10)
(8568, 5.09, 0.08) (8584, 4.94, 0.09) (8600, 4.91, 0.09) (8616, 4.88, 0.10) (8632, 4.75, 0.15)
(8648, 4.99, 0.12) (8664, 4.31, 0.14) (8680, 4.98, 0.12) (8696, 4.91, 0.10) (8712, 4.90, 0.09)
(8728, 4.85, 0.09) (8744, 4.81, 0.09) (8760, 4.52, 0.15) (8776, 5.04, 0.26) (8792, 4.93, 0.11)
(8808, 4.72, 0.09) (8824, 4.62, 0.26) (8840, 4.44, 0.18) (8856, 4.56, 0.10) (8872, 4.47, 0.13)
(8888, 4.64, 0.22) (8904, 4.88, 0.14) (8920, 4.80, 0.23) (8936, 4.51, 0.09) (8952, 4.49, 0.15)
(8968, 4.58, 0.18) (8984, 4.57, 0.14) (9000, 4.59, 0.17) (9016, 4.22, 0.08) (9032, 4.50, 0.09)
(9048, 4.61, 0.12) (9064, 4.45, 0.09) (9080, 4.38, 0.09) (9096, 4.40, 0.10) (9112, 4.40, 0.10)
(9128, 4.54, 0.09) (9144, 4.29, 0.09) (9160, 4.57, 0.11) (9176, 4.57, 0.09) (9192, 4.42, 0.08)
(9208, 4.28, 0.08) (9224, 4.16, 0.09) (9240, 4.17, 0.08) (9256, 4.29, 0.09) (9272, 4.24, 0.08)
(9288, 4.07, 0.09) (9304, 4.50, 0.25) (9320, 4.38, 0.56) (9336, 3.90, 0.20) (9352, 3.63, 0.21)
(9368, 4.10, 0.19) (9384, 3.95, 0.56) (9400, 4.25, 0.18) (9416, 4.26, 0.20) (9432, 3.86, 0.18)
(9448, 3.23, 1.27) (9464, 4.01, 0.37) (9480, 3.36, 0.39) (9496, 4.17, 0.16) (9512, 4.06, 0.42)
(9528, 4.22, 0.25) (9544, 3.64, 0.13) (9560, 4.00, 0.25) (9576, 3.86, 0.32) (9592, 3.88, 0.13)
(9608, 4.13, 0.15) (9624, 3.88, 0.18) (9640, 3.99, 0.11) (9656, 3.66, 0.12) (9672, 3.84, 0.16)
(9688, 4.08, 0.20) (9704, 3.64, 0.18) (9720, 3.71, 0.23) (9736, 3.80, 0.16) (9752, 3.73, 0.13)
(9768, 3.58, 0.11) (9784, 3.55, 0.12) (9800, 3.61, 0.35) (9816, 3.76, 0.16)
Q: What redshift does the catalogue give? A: 0.00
